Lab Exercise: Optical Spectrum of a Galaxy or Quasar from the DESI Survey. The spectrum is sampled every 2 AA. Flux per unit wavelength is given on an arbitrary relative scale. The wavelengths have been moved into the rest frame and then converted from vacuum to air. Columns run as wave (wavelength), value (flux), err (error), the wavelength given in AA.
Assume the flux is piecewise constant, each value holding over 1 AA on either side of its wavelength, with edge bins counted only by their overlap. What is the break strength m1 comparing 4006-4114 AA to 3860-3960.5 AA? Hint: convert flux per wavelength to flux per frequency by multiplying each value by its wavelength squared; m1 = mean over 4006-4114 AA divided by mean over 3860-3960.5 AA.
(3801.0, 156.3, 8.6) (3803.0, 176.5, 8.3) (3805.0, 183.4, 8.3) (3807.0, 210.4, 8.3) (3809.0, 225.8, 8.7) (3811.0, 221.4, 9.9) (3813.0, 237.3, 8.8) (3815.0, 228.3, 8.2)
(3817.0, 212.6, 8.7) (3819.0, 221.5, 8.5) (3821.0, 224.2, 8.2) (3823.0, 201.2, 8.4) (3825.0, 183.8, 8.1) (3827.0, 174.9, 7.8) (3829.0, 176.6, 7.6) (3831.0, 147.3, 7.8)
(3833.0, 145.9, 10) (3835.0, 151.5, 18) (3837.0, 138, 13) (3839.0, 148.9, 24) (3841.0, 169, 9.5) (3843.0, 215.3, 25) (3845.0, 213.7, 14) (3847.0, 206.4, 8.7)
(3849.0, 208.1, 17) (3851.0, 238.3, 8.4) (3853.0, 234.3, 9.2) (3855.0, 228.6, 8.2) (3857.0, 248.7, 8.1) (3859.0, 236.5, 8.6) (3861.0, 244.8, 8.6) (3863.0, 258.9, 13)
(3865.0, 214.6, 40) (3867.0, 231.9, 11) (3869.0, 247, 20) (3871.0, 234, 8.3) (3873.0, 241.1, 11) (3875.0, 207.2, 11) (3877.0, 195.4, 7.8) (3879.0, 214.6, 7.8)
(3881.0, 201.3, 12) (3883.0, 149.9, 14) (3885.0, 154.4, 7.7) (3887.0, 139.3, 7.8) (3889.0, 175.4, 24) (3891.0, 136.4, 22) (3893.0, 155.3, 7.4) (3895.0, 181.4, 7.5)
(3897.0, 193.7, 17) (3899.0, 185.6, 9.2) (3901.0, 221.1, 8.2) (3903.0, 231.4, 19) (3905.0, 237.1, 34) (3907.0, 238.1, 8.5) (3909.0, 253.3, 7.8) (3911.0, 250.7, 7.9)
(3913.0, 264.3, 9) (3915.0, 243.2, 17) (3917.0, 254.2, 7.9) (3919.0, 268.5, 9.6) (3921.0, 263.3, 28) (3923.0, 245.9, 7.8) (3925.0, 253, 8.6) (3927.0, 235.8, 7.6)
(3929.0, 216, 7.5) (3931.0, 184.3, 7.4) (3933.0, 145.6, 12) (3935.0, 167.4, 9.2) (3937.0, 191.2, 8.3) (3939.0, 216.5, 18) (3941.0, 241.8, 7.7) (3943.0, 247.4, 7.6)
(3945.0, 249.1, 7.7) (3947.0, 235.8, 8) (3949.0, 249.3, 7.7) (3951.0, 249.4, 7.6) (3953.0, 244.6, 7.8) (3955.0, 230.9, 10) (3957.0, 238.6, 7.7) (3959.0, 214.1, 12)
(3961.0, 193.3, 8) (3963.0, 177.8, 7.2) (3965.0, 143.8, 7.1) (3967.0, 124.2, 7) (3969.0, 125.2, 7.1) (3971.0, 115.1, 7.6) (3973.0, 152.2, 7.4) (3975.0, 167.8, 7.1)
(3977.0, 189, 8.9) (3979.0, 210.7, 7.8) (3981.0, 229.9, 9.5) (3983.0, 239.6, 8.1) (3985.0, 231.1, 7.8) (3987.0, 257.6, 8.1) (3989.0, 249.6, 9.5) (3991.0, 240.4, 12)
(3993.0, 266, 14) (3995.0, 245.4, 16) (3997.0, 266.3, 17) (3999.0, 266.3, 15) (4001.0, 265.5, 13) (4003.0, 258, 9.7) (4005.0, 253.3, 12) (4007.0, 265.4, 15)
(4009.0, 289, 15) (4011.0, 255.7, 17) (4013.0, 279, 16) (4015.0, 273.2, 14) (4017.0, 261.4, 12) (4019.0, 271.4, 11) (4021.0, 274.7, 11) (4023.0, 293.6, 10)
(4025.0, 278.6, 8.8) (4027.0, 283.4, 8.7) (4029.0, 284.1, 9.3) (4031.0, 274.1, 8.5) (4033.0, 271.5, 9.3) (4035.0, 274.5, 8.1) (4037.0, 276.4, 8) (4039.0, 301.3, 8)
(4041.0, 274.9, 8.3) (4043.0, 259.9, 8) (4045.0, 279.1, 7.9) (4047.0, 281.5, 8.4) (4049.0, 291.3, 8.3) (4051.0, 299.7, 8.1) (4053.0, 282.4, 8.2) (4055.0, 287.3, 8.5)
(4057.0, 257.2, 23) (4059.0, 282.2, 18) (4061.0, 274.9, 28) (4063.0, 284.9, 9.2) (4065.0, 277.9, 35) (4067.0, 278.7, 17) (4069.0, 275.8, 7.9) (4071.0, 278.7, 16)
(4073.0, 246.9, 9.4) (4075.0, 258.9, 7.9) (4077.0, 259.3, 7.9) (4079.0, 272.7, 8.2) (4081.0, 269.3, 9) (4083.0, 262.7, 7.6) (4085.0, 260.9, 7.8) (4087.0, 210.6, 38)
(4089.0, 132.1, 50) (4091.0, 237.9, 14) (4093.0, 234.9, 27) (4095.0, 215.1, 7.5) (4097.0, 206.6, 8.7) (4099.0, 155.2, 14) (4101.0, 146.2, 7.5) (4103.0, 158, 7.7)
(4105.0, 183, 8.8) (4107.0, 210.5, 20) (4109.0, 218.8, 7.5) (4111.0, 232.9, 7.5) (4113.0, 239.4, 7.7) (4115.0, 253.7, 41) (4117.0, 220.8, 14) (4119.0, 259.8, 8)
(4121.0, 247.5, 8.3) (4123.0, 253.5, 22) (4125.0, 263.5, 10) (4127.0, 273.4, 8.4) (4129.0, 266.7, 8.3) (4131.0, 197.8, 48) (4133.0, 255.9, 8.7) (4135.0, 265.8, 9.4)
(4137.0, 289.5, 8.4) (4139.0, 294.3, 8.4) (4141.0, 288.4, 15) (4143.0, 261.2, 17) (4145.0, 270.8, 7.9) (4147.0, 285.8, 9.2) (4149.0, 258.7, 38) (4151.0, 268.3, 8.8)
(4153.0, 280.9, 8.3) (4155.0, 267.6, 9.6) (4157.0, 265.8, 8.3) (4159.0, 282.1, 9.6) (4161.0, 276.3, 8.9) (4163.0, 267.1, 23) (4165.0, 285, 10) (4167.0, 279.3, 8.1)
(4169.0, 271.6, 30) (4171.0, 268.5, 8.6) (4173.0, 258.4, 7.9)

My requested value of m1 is 1.3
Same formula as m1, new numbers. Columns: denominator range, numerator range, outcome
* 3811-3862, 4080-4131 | 1.27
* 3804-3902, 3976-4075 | 1.46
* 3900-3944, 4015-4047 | 1.27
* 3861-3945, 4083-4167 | 1.26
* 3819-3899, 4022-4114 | 1.42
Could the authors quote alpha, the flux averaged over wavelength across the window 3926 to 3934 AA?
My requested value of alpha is 195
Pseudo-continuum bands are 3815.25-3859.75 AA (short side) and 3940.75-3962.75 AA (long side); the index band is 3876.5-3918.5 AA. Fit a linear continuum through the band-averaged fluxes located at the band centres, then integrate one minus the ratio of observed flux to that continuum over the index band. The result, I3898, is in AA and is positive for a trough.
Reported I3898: 2.4 AA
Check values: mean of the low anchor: 197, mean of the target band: 204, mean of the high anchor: 234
